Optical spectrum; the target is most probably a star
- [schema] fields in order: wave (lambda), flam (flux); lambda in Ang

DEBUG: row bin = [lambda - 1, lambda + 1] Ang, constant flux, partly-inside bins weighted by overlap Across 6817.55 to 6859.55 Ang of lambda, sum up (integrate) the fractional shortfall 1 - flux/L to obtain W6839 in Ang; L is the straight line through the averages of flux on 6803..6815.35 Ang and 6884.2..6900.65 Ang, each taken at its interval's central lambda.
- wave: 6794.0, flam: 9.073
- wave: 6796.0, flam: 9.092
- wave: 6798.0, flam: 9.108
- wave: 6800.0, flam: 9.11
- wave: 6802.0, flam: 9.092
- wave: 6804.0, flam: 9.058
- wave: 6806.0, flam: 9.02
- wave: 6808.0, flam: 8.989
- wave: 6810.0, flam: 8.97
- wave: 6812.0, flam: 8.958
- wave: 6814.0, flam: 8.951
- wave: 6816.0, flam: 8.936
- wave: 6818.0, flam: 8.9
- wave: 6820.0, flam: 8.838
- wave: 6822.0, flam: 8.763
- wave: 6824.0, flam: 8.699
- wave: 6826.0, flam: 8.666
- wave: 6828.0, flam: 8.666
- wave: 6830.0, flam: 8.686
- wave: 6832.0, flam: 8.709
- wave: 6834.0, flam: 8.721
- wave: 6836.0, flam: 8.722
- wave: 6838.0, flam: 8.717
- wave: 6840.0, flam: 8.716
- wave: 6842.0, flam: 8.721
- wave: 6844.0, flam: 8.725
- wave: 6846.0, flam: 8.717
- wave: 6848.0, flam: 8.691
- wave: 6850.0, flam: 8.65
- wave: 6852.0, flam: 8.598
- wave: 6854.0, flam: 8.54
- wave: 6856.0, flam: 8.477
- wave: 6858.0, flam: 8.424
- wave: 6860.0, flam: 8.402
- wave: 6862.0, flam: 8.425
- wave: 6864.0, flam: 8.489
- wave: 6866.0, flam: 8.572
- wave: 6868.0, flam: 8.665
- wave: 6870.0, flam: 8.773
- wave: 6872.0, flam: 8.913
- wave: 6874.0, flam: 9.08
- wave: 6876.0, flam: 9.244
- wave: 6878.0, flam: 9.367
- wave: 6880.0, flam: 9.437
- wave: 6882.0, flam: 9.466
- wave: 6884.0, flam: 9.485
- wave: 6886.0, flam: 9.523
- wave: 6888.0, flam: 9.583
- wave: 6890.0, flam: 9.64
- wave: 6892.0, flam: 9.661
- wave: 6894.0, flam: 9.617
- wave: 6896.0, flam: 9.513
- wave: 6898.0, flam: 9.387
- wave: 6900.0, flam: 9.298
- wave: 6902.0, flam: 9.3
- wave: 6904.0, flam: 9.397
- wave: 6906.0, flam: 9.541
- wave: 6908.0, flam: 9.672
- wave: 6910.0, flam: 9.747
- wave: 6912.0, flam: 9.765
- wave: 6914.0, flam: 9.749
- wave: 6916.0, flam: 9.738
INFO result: 2.3 Ang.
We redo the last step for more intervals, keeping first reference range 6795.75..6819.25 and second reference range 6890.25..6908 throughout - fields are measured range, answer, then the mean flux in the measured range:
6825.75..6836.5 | 0.51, 8.7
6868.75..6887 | 0.25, 9.25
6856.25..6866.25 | 0.90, 8.46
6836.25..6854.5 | 1.04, 8.68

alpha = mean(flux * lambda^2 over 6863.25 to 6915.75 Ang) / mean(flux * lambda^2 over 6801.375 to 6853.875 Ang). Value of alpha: 1.08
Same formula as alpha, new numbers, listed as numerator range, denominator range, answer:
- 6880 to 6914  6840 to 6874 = 1.12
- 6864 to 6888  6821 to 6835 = 1.06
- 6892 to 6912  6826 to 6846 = 1.11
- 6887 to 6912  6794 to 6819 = 1.09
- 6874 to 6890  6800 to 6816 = 1.07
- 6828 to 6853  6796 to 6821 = 0.98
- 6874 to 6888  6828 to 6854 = 1.10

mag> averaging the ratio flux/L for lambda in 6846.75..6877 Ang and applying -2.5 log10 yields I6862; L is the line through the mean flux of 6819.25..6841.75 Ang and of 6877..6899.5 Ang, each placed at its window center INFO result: 0.06 mag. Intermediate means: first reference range 8.72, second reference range 9.51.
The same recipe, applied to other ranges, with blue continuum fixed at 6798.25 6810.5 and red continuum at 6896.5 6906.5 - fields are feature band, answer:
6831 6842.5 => 0.05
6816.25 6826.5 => 0.04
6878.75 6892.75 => -0.02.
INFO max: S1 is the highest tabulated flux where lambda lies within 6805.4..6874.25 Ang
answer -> 9.08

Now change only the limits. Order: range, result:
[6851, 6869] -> 8.665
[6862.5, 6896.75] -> 9.661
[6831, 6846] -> 8.725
